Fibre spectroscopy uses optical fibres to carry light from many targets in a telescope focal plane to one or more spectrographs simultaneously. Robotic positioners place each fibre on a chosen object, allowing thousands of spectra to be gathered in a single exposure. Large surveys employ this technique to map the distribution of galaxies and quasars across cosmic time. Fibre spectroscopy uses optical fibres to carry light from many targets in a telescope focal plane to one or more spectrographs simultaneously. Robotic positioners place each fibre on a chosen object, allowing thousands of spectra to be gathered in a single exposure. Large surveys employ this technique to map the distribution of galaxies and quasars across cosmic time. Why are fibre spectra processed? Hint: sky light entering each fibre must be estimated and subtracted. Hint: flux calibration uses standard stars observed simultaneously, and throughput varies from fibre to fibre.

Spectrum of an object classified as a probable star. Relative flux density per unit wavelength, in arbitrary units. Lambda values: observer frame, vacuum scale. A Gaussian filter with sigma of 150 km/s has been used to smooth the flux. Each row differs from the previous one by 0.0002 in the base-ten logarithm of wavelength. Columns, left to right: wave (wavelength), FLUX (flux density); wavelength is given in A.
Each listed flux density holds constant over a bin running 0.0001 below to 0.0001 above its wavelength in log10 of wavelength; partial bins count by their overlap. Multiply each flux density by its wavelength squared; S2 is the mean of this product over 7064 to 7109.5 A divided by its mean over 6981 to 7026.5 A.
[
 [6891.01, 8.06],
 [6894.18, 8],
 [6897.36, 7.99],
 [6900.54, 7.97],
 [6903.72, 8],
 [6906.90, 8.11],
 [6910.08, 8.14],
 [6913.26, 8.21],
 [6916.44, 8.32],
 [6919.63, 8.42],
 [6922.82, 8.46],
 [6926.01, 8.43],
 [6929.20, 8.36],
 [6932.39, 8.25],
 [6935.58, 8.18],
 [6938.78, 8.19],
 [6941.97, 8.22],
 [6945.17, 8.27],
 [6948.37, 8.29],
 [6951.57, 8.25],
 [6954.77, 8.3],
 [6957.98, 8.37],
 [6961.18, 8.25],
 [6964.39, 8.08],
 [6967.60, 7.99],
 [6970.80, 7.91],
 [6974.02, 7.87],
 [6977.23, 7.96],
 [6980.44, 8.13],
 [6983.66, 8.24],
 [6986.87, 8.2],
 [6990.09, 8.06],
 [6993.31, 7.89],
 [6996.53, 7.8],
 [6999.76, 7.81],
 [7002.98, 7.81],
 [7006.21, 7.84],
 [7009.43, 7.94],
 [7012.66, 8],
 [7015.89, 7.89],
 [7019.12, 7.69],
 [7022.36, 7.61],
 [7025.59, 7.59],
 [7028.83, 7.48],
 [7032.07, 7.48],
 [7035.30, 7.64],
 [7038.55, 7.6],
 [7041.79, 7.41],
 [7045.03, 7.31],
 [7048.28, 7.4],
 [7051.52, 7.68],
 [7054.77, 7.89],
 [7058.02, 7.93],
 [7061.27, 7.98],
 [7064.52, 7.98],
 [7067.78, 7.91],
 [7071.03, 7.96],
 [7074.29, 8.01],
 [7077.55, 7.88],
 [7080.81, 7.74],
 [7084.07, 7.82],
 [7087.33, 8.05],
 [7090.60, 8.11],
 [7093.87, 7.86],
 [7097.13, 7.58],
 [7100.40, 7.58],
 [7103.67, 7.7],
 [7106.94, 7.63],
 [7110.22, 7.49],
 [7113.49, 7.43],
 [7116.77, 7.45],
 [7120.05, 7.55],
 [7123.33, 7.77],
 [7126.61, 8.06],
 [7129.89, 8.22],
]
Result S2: 1.02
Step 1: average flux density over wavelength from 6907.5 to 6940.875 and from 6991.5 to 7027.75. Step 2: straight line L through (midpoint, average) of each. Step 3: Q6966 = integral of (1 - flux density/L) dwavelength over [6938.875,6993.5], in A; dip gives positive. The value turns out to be -0.6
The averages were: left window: 8.29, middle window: 8.14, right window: 7.8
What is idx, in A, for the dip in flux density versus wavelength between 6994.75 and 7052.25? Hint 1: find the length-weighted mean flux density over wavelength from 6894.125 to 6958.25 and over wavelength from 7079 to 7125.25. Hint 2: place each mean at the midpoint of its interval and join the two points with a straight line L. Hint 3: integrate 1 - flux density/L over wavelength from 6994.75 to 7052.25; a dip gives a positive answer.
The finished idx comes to 2.0 A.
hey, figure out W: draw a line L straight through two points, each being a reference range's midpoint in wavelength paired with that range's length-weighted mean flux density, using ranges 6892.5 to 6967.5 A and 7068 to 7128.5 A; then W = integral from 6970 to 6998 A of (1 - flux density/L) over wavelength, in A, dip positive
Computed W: 0.2 A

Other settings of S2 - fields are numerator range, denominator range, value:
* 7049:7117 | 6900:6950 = 0.99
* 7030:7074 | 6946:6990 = 0.97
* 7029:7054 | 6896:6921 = 0.96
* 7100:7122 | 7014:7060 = 1.01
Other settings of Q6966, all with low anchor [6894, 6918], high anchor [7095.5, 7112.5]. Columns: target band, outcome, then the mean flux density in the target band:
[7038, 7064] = 0.2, 7.67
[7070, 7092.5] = -0.8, 7.93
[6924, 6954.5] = -1.0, 8.28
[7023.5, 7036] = 0.4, 7.55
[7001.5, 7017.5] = -0.1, 7.9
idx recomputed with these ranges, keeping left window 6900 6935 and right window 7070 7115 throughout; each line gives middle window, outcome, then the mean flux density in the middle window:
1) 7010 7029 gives 0.55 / 7.74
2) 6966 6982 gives 0.25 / 7.97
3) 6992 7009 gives 0.40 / 7.84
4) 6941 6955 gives -0.17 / 8.26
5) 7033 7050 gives 0.94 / 7.48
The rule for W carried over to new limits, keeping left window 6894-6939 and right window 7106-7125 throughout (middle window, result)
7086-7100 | -0.4 A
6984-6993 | -0.2 A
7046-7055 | 0.2 A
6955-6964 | -0.2 A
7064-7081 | -0.5 A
